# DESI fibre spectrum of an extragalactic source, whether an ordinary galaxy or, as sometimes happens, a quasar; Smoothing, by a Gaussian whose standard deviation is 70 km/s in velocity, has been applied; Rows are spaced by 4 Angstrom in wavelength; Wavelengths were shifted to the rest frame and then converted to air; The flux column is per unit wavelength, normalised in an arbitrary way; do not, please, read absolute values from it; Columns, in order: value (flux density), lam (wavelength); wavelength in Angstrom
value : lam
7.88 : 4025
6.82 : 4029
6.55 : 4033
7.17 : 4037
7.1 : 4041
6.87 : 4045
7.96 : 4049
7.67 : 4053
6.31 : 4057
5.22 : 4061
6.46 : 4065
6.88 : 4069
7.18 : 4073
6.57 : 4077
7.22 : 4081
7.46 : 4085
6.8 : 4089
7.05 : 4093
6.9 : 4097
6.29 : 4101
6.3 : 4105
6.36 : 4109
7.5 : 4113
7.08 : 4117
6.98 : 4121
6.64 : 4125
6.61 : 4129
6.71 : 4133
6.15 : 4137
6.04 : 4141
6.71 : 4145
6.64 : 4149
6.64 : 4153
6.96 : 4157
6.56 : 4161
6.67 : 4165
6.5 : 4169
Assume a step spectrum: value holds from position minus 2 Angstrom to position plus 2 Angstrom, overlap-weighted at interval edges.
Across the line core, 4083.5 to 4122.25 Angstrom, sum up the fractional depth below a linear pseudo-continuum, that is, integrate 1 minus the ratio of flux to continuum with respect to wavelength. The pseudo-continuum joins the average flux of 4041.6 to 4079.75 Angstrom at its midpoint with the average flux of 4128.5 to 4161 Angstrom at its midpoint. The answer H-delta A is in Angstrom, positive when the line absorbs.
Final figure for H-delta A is -1.04 Angstrom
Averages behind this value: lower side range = 6.81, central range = 6.86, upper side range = 6.56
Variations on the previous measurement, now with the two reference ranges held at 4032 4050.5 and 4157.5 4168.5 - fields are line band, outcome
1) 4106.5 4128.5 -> -0.15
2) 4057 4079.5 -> 1.80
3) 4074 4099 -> -0.18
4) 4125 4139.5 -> 0.59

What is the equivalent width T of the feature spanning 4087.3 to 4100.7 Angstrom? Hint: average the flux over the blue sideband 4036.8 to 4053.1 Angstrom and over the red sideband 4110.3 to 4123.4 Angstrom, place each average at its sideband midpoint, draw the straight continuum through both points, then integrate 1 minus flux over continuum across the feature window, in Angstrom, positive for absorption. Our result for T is 0.7 Angstrom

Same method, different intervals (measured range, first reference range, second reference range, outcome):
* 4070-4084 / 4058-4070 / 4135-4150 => -1.9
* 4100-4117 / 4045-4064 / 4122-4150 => -0.2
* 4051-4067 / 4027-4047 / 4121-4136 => 1.0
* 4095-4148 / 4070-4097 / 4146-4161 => 1.7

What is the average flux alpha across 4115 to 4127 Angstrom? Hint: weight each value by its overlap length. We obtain 6.9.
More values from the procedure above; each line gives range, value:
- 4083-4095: 7.1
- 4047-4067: 6.72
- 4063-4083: 6.86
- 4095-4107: 6.5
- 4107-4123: 6.98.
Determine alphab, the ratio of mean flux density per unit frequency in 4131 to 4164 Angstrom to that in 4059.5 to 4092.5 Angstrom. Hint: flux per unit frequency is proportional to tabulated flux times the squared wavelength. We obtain 1.0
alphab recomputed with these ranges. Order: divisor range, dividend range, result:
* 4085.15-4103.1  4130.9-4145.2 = 0.95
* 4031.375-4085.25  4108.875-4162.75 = 1.01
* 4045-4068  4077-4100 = 1.06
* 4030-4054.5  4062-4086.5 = 0.97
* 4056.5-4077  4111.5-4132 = 1.11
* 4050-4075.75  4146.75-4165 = 1.05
